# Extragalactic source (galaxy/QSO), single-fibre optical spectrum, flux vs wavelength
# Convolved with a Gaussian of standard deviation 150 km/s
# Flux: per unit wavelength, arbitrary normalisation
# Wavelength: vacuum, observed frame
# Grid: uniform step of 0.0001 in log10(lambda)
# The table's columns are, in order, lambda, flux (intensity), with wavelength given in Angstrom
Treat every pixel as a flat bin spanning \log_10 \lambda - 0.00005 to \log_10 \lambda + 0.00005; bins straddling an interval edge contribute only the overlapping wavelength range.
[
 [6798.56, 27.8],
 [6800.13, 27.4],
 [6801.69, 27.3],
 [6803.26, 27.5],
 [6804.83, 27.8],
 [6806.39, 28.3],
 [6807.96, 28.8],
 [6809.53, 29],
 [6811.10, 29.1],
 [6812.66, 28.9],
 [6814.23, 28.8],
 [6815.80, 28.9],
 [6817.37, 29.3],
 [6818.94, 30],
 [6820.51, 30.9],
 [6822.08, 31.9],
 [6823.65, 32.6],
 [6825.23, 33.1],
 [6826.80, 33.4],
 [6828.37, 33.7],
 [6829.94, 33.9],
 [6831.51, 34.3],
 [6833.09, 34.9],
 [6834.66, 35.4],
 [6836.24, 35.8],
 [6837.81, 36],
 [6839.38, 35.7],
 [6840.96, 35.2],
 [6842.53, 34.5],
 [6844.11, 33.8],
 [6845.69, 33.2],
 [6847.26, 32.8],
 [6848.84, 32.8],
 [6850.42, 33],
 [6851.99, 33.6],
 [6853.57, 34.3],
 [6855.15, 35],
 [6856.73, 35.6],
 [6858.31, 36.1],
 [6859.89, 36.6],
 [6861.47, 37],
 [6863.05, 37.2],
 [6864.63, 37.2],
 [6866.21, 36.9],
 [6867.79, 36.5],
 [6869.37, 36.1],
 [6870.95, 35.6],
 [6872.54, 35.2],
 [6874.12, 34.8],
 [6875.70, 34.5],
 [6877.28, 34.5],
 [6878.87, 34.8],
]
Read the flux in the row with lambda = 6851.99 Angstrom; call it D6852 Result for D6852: 33.6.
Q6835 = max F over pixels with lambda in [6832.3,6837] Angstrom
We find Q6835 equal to 35.8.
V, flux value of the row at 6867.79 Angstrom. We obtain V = 36.5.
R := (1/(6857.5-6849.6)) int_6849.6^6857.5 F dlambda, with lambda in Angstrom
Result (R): 34.3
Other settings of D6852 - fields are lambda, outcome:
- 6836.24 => 35.8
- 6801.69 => 27.3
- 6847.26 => 32.8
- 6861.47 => 37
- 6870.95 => 35.6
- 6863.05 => 37.2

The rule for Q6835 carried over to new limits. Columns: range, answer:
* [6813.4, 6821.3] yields 30.9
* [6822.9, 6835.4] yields 35.4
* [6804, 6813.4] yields 29.1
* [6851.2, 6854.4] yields 34.3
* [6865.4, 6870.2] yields 36.9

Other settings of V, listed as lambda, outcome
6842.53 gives 34.5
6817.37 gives 29.3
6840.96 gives 35.2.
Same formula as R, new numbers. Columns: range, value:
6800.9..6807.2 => 27.7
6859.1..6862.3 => 36.8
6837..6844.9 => 35.1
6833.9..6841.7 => 35.6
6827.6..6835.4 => 34.4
